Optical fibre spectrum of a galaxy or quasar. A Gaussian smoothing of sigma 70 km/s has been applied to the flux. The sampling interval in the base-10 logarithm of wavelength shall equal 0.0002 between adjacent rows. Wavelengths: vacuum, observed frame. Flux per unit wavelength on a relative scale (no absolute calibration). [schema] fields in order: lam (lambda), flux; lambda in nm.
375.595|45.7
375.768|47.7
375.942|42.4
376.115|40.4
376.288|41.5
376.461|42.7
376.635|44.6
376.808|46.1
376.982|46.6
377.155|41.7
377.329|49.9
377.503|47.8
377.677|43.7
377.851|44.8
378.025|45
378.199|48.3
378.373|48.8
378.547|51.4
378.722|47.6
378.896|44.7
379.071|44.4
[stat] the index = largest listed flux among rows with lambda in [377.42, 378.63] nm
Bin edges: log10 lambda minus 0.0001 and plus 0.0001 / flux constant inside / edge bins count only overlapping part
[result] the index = 51.4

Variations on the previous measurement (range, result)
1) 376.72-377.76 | 49.9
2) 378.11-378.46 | 48.8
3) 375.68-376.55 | 47.7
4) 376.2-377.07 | 46.6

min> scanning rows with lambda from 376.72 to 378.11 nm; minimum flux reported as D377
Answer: 41.7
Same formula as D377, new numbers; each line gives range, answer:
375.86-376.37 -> 40.4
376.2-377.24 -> 41.5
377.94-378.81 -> 45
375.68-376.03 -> 42.4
